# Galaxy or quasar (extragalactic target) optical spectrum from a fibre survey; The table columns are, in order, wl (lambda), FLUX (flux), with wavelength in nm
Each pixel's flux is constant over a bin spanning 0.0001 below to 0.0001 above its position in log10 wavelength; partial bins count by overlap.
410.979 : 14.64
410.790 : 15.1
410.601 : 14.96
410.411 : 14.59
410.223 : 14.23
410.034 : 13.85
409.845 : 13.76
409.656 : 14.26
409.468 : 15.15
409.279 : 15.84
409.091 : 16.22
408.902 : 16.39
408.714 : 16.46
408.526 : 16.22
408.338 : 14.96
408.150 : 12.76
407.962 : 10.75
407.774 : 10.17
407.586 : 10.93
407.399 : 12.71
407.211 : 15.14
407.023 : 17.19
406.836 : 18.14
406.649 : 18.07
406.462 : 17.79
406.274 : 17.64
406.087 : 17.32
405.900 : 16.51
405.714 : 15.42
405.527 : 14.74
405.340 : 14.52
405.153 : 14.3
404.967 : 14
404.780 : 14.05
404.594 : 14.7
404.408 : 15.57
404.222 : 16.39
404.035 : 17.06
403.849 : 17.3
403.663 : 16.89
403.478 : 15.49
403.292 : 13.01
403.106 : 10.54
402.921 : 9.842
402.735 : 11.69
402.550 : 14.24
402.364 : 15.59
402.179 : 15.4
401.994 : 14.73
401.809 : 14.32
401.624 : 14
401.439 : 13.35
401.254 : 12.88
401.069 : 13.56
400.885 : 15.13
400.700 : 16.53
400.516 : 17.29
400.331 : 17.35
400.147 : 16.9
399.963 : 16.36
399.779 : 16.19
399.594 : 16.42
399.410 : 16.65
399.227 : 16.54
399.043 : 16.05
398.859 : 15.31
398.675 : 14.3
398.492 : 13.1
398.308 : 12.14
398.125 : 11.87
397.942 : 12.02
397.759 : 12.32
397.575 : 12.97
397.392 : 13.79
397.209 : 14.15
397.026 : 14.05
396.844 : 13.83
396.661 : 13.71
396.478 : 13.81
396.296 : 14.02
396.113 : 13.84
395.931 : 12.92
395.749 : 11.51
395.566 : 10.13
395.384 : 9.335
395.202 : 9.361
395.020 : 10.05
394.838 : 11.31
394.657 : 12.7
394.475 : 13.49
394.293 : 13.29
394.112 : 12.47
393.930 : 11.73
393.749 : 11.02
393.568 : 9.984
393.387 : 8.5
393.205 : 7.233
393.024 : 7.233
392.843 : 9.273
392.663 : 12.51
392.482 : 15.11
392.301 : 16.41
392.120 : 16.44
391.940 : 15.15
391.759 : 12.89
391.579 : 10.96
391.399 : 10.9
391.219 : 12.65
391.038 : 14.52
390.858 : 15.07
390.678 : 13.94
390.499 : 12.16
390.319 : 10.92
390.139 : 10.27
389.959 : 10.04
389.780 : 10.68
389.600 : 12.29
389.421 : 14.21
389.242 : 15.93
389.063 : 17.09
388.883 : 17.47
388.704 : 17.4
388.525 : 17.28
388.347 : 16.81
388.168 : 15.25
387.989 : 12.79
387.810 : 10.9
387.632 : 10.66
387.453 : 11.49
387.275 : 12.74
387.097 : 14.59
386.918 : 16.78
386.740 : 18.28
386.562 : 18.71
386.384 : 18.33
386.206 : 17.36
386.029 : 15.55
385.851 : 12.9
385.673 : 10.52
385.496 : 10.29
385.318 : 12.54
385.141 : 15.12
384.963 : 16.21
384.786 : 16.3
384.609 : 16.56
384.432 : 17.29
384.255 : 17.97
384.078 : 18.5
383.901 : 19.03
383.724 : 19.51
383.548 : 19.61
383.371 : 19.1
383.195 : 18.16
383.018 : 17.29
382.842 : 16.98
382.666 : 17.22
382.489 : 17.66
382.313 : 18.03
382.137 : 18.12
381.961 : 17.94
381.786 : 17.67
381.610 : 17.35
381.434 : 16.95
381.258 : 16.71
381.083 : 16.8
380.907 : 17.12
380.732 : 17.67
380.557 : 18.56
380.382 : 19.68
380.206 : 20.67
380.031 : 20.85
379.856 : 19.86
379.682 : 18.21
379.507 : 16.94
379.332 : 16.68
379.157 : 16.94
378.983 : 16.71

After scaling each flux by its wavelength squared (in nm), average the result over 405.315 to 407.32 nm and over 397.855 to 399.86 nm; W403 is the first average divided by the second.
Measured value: 1.2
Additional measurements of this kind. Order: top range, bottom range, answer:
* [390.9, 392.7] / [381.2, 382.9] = 0.83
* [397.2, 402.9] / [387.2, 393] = 1.14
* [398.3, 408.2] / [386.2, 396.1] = 1.22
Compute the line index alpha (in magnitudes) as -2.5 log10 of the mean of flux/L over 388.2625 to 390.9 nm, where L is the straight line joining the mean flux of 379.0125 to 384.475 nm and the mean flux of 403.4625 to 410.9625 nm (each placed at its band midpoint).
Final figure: 0.22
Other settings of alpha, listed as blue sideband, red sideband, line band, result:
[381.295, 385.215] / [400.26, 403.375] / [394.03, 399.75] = 0.14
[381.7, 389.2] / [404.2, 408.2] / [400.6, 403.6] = 0.10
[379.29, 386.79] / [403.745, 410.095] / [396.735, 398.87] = 0.20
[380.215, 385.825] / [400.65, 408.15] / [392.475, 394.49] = 0.43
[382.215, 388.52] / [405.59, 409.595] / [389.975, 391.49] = 0.26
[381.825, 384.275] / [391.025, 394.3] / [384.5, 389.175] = 0.05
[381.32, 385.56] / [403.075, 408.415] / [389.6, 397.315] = 0.31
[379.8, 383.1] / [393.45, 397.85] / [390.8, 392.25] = 0.03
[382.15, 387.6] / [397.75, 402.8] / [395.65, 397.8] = 0.13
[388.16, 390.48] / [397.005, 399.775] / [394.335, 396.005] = 0.25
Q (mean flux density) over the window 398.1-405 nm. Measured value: 14.8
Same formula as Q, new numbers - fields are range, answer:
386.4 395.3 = 13.1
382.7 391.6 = 15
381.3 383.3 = 17.6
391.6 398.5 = 12.2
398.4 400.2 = 15.8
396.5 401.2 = 14.7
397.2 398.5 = 12.7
